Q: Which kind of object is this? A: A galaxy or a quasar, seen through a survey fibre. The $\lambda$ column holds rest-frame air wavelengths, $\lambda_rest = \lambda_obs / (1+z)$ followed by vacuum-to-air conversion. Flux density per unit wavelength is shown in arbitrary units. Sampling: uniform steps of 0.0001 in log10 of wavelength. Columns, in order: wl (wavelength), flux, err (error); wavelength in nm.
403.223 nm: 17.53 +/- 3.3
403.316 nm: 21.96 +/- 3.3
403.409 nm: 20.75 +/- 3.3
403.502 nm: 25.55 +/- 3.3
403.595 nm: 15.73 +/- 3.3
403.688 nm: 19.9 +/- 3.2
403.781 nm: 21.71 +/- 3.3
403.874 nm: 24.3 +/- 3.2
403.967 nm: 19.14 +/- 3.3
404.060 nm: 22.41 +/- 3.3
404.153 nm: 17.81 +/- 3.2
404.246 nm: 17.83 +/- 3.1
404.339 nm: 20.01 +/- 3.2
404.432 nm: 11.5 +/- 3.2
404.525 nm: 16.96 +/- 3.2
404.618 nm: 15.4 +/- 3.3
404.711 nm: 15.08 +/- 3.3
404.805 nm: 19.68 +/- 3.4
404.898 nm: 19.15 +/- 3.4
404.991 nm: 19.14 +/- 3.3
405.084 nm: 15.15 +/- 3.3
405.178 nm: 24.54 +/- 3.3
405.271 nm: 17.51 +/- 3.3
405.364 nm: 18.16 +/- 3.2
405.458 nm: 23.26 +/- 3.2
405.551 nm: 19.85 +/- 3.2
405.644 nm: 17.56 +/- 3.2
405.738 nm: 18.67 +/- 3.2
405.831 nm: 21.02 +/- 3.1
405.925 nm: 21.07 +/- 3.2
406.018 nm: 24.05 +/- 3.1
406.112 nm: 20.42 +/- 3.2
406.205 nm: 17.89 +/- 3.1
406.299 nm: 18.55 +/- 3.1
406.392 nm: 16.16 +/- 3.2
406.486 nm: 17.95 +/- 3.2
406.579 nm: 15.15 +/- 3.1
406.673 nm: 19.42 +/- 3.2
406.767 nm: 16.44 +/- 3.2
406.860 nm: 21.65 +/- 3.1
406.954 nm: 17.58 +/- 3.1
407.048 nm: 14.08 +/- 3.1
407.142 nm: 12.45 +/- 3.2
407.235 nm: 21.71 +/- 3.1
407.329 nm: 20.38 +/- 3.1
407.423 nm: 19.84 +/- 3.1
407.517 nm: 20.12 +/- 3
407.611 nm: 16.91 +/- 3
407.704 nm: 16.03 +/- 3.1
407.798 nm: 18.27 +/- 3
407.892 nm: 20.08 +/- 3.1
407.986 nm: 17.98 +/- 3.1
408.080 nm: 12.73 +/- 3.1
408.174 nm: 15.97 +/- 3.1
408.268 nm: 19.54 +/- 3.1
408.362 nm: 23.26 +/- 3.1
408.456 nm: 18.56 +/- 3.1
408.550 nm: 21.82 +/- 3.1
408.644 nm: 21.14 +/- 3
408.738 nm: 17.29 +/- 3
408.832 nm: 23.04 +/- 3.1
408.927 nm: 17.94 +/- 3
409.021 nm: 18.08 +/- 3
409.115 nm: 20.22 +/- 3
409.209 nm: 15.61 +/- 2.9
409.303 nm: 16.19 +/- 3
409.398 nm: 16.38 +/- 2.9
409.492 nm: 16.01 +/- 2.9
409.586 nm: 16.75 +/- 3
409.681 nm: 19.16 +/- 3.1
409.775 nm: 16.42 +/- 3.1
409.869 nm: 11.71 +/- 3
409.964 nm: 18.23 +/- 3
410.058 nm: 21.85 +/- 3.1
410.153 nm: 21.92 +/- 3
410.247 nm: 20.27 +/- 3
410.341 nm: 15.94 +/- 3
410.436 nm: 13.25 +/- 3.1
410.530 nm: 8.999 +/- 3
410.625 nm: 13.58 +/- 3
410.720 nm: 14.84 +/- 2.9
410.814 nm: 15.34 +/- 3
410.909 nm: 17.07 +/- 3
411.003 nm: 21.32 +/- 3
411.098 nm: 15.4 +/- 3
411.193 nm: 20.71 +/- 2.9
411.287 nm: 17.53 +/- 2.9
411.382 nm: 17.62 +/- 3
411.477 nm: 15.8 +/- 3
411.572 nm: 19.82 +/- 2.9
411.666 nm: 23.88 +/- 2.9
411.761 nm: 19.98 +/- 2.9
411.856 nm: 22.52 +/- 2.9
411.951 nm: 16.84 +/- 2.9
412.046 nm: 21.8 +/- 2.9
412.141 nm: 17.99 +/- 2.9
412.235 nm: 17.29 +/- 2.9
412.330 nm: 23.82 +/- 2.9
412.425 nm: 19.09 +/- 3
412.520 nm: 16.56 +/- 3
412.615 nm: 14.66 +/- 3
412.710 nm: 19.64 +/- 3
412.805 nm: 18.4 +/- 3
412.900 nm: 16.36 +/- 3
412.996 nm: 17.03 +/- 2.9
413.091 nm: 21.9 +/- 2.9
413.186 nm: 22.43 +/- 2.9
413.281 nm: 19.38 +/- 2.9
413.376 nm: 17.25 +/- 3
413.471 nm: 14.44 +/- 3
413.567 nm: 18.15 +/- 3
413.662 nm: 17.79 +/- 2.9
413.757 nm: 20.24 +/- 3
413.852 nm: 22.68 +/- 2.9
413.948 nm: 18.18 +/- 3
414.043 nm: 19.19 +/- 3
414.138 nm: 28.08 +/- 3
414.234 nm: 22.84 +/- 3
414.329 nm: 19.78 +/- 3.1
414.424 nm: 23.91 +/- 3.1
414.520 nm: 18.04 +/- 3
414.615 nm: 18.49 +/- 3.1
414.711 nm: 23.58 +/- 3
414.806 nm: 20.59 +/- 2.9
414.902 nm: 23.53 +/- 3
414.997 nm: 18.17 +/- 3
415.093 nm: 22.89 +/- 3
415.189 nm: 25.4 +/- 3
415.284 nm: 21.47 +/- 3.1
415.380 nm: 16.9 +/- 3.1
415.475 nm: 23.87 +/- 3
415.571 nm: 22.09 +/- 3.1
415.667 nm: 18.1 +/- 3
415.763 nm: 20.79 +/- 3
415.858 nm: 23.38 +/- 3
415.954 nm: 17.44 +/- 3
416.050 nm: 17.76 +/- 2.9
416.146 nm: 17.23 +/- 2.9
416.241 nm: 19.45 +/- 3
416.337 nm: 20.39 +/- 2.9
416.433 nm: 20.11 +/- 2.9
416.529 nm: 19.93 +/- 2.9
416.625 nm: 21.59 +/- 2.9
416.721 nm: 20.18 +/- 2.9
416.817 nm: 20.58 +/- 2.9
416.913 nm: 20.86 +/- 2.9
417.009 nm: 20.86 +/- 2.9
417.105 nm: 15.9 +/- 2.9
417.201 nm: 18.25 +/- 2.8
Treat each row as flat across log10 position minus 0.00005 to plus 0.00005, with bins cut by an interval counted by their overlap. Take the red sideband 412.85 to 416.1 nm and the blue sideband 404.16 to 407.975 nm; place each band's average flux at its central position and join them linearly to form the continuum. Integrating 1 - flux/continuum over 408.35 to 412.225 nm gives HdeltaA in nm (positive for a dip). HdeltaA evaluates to 0.27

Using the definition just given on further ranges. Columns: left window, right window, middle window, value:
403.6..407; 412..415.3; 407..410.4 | 0.21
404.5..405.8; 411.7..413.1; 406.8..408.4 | 0.05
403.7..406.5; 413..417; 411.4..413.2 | 0.08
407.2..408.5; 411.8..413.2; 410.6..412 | 0.05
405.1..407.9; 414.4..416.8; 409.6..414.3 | 0.34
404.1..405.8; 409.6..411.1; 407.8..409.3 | -0.14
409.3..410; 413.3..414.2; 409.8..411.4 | 0.03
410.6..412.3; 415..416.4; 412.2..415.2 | -0.07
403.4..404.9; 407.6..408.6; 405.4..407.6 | -0.03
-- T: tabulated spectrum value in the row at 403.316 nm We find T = 21.96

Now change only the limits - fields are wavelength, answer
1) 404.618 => 15.4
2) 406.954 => 17.58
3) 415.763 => 20.79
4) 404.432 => 11.5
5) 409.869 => 11.71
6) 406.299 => 18.55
